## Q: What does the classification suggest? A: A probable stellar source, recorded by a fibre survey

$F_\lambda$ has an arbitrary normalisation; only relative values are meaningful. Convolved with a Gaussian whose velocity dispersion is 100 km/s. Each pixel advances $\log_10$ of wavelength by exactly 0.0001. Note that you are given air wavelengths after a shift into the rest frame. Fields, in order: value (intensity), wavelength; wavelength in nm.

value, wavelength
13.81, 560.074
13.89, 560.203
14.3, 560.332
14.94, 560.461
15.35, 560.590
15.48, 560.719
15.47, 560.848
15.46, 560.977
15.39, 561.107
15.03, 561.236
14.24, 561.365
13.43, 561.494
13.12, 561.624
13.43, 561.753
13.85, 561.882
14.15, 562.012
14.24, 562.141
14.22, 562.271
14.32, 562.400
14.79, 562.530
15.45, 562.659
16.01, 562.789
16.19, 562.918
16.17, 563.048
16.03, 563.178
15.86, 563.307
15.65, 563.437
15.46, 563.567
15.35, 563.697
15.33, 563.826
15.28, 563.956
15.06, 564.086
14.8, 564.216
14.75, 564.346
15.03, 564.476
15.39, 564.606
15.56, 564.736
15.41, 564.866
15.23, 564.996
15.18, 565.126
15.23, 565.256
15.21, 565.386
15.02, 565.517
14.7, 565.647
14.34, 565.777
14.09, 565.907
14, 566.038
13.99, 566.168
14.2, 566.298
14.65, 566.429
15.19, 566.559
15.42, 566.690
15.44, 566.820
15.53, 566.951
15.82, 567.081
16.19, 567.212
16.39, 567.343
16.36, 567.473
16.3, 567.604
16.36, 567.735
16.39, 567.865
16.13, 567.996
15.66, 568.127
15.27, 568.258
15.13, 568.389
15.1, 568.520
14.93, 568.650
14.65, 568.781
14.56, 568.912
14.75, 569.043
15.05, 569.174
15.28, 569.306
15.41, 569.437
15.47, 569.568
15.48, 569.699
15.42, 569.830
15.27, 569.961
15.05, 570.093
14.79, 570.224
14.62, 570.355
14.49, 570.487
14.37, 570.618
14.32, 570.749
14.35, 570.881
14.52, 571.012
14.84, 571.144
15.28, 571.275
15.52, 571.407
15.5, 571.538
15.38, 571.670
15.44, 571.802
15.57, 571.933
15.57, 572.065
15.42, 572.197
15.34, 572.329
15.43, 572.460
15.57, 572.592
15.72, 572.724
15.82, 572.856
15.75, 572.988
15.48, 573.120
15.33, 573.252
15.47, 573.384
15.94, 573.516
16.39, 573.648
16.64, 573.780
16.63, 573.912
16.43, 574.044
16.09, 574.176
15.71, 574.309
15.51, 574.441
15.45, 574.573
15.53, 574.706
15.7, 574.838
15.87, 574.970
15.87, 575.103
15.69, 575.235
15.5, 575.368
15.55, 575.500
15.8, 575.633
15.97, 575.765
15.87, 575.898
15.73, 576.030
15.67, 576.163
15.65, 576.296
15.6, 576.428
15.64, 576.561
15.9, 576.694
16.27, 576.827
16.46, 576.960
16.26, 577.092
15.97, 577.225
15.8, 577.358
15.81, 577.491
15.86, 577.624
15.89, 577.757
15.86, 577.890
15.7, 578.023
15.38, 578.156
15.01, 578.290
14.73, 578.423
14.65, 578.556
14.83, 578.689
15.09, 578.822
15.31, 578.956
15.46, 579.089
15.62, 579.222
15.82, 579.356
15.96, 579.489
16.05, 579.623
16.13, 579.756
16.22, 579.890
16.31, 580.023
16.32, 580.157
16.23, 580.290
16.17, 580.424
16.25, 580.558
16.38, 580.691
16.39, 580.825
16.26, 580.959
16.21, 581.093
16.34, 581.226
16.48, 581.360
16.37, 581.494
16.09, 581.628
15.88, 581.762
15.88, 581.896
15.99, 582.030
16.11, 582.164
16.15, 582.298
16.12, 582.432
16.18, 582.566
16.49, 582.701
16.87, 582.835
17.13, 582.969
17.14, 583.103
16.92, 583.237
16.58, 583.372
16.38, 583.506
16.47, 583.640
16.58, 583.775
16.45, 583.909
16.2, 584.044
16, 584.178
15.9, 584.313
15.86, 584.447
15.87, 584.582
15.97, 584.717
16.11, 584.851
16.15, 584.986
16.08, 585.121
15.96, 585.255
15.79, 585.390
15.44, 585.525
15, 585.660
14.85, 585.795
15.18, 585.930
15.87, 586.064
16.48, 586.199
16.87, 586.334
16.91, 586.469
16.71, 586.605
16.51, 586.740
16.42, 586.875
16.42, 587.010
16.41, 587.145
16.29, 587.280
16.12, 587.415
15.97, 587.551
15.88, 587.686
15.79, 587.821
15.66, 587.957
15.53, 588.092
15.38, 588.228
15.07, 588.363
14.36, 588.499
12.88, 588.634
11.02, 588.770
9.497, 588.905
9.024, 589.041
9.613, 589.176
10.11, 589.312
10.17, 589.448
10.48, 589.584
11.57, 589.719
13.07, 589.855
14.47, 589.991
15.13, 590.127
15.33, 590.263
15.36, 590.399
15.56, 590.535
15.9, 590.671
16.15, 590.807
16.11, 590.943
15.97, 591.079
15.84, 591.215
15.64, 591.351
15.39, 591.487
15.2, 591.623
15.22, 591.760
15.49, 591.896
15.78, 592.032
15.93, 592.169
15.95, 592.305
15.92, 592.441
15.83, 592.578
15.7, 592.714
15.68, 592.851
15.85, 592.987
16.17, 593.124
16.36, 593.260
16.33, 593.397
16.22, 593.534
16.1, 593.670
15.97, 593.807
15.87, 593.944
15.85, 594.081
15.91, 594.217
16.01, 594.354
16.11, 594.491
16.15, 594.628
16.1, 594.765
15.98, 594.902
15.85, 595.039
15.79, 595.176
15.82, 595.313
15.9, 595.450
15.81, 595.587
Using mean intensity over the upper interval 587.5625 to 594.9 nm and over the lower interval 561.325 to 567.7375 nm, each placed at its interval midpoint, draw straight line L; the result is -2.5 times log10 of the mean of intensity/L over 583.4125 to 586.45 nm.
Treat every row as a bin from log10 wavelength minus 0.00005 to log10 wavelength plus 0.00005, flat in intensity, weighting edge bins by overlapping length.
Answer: -0.08 mag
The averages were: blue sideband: 15.1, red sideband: 14.8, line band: 16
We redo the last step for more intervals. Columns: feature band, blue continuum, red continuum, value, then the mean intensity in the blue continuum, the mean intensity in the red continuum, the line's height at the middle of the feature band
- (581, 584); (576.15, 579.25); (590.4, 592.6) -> -0.051 mag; 15.6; 15.7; 15.6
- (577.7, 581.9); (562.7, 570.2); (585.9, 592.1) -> -0.064 mag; 15.3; 14.7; 14.9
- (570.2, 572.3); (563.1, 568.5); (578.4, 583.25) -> 0.042 mag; 15.3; 16.1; 15.6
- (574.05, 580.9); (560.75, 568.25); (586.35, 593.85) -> -0.053 mag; 15.1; 14.9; 15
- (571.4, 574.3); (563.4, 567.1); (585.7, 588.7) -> -0.032 mag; 15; 15.8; 15.3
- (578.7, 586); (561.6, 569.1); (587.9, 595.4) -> -0.080 mag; 15.2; 14.8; 14.9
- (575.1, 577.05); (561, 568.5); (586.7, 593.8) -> -0.059 mag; 15.1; 14.8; 15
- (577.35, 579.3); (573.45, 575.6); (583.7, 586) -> 0.034 mag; 15.9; 15.8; 15.9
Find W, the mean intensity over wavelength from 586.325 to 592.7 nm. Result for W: 14.7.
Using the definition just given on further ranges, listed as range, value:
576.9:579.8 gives 15.6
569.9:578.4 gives 15.6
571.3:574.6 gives 15.7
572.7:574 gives 15.9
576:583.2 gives 16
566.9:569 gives 15.7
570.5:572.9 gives 15.2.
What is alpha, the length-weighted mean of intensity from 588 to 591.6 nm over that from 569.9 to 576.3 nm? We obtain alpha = 0.88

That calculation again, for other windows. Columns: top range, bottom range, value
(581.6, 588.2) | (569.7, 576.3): 1.04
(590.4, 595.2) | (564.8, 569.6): 1.04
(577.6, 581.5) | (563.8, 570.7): 1.04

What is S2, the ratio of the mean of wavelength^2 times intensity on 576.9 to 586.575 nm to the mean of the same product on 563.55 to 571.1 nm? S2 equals 1.11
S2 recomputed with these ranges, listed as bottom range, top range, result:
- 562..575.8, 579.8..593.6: 1.07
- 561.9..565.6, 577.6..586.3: 1.12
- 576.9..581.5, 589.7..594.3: 1.03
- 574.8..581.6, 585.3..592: 0.96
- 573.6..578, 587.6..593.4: 0.96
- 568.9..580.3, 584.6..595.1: 1.03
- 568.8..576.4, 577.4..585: 1.07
